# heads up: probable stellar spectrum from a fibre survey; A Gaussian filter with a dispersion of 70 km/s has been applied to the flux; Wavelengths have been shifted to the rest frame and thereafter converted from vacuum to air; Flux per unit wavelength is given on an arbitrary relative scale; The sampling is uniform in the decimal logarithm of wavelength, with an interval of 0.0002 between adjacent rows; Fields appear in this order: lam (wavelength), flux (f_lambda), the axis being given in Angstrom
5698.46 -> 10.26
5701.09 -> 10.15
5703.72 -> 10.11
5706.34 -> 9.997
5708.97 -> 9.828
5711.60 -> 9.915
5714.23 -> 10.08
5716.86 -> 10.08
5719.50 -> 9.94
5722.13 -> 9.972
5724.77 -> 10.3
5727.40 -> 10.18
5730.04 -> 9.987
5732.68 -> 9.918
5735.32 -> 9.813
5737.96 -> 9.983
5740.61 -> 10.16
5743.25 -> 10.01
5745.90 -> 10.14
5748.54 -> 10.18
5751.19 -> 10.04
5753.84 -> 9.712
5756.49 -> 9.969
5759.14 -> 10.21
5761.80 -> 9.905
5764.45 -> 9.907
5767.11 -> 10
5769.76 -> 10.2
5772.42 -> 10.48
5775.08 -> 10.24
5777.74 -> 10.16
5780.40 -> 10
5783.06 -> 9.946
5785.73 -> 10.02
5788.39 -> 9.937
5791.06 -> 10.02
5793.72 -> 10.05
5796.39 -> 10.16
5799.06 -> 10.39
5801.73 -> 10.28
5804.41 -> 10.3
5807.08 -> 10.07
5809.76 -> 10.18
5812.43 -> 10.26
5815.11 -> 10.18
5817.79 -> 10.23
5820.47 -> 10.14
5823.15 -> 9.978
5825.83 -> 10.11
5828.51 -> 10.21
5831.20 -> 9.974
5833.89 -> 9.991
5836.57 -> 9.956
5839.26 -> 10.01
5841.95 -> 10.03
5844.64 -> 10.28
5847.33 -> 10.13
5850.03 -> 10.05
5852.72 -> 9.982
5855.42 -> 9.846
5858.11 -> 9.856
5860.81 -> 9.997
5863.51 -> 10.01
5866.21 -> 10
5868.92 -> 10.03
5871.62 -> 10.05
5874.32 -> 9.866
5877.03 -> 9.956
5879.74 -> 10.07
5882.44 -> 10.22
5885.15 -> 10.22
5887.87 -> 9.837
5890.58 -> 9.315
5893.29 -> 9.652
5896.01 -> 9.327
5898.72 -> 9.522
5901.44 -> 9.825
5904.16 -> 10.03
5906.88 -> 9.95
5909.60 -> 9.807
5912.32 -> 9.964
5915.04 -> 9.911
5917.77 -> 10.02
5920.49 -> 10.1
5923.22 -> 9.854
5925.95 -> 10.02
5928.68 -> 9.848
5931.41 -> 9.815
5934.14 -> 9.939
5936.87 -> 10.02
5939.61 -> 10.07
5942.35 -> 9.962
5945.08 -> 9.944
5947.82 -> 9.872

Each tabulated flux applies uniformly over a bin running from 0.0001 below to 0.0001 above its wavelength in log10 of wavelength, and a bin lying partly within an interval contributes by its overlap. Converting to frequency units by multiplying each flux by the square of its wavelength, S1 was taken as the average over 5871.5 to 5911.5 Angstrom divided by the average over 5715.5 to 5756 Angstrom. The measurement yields 1.0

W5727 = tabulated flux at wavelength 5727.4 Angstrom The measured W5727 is 10.18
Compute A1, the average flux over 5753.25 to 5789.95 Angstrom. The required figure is 10.1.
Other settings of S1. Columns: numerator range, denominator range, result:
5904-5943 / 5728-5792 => 1.05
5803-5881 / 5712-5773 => 1.04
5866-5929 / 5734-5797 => 1.03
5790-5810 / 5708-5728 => 1.04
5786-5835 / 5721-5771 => 1.03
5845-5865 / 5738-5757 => 1.03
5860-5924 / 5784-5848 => 1.00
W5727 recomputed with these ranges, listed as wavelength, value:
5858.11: 9.856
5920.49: 10.1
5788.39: 9.937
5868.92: 10.03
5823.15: 9.978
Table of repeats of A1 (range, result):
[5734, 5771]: 10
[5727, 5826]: 10.1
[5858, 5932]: 9.9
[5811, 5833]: 10.1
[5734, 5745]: 9.99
